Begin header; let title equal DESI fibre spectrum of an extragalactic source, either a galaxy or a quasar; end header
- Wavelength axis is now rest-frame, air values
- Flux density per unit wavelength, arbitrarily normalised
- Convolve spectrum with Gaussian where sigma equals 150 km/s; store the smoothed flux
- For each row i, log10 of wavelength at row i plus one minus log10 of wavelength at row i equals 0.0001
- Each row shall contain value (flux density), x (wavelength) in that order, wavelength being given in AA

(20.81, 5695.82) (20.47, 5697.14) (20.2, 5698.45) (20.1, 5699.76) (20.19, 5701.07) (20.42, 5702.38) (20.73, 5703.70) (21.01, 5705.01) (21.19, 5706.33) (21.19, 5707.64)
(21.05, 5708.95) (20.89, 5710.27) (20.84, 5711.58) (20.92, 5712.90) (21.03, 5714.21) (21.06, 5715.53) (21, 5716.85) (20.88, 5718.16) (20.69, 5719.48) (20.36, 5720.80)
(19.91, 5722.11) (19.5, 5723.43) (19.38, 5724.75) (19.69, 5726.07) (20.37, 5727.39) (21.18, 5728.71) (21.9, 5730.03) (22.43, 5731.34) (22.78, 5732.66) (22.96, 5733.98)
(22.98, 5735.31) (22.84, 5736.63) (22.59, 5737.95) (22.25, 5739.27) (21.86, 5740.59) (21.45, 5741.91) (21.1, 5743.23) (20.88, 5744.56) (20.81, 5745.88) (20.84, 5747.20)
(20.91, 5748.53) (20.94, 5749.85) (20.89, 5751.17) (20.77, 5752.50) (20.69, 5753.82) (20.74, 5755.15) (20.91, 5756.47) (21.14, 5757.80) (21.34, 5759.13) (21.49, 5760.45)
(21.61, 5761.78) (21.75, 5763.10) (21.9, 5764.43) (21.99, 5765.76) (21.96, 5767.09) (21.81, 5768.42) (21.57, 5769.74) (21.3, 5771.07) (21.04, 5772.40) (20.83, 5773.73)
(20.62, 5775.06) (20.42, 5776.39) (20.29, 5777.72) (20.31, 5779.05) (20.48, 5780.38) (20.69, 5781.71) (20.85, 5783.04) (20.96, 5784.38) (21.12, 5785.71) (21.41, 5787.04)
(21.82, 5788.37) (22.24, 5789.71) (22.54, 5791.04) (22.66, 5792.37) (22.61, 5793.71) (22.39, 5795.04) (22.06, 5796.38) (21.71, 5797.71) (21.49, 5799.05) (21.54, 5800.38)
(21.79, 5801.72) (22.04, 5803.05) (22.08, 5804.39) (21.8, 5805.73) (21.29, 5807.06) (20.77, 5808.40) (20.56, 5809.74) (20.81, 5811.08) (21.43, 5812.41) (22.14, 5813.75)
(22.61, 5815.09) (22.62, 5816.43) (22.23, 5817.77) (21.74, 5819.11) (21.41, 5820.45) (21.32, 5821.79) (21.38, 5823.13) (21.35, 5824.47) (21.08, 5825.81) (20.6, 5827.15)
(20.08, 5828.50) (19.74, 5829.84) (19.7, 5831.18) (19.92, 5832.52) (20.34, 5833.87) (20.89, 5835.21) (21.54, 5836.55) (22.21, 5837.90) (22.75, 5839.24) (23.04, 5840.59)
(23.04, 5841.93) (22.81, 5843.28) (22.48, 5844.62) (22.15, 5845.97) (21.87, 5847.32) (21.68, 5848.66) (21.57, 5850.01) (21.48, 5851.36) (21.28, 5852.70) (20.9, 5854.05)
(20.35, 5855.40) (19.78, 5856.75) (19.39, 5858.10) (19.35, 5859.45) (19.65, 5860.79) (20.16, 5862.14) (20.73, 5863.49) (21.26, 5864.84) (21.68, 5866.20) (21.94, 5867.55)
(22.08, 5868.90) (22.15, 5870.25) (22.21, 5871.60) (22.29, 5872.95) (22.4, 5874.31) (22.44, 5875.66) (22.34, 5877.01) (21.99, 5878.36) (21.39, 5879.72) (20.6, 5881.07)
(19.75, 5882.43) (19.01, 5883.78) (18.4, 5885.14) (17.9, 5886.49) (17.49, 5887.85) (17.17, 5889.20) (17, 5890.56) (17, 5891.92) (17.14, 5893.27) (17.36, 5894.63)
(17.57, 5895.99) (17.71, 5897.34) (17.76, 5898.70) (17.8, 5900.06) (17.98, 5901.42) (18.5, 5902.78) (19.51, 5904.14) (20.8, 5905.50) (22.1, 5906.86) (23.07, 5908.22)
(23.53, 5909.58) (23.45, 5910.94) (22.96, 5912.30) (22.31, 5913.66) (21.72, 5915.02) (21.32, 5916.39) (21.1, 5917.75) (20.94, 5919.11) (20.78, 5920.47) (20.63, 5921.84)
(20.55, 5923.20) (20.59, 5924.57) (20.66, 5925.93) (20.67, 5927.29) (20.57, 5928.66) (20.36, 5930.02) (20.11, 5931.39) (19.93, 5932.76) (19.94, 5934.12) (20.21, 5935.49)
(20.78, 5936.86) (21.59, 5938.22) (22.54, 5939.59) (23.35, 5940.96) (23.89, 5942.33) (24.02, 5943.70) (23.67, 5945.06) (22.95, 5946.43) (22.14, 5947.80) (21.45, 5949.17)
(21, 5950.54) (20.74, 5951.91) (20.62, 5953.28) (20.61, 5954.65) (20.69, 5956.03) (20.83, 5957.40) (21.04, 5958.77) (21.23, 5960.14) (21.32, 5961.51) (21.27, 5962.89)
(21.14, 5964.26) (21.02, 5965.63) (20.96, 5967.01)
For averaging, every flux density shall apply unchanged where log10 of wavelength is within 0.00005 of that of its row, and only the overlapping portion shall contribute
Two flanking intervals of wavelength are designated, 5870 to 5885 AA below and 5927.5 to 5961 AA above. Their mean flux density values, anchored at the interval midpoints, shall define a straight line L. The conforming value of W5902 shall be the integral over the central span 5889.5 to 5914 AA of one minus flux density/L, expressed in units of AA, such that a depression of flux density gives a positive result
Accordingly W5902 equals 2.08 AA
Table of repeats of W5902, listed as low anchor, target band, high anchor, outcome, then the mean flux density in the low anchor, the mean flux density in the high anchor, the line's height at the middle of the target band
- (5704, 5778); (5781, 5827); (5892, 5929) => -1.7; 21.2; 20.3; 20.9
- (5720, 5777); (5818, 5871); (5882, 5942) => -1.7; 21.3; 20.1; 20.6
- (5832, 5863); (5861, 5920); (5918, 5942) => 2.1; 21.2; 20.9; 21.1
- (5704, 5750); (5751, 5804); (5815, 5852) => -0.1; 21.2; 21.5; 21.4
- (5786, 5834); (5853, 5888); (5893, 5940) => 0.3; 21.5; 20.4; 20.9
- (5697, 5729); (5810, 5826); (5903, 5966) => -0.5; 20.6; 21.4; 21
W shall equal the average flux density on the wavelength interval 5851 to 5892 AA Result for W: 20.4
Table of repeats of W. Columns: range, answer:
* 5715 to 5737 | 21.1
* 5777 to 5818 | 21.6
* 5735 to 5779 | 21.3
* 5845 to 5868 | 20.9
